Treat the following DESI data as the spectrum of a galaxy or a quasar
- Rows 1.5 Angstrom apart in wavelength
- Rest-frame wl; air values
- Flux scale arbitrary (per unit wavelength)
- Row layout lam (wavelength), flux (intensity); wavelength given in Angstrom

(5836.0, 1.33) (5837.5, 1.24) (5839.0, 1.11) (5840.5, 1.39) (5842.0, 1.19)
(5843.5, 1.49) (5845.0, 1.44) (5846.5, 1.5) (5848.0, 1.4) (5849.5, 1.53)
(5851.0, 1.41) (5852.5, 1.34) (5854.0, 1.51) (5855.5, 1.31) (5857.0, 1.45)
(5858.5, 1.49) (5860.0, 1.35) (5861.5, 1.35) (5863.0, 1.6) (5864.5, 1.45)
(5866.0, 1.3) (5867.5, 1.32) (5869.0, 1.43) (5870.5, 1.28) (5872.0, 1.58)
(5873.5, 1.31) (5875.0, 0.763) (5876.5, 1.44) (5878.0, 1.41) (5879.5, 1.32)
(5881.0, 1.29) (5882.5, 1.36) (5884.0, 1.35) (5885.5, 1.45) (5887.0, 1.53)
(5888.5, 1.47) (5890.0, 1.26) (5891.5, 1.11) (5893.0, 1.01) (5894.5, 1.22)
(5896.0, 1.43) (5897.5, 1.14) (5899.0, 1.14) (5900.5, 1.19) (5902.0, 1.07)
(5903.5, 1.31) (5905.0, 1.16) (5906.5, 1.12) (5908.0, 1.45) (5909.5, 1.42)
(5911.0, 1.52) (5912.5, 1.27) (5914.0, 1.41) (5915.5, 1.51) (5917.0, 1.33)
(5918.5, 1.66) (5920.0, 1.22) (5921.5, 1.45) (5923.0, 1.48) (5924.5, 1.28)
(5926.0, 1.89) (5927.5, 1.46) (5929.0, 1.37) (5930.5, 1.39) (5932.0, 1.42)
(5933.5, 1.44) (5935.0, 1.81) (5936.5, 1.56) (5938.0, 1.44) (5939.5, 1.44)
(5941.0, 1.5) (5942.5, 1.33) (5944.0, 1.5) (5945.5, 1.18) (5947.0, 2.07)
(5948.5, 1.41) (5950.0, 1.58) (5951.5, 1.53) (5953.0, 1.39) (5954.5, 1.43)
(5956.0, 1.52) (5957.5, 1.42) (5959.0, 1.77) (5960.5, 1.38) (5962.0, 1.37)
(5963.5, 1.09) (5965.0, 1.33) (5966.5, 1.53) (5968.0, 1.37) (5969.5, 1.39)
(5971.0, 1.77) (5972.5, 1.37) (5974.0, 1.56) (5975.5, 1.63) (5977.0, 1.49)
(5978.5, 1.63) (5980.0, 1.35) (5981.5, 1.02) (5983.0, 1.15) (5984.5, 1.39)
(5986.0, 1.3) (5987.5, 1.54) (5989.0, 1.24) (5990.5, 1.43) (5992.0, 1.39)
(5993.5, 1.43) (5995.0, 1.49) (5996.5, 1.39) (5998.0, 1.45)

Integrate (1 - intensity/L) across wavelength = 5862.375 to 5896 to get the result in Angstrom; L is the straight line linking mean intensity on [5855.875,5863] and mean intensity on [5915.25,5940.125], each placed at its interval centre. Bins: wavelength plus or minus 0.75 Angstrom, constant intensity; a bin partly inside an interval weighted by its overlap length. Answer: 2.55 Angstrom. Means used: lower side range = 1.42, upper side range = 1.48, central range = 1.33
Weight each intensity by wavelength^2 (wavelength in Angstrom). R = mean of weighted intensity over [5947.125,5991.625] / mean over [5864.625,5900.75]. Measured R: 1.14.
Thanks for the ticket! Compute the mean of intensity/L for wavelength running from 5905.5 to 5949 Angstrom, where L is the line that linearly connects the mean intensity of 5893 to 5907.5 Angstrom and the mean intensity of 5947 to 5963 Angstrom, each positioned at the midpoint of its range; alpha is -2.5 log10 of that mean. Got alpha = -0.09 mag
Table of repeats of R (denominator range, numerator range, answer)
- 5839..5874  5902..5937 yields 1.04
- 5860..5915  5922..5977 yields 1.15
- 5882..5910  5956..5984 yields 1.15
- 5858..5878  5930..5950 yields 1.13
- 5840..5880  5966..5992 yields 1.07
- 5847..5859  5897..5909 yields 0.86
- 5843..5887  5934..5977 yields 1.10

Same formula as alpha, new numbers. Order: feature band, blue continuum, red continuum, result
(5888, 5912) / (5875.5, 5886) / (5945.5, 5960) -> 0.130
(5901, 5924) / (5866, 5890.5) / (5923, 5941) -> 0.069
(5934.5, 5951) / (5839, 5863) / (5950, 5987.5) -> -0.074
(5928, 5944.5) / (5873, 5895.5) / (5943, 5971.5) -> -0.040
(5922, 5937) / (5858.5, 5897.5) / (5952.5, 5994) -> -0.097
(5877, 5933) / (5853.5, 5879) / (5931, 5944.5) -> 0.069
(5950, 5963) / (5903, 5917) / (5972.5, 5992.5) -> -0.074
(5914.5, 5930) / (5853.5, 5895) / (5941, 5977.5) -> -0.033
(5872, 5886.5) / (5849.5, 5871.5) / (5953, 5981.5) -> 0.077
